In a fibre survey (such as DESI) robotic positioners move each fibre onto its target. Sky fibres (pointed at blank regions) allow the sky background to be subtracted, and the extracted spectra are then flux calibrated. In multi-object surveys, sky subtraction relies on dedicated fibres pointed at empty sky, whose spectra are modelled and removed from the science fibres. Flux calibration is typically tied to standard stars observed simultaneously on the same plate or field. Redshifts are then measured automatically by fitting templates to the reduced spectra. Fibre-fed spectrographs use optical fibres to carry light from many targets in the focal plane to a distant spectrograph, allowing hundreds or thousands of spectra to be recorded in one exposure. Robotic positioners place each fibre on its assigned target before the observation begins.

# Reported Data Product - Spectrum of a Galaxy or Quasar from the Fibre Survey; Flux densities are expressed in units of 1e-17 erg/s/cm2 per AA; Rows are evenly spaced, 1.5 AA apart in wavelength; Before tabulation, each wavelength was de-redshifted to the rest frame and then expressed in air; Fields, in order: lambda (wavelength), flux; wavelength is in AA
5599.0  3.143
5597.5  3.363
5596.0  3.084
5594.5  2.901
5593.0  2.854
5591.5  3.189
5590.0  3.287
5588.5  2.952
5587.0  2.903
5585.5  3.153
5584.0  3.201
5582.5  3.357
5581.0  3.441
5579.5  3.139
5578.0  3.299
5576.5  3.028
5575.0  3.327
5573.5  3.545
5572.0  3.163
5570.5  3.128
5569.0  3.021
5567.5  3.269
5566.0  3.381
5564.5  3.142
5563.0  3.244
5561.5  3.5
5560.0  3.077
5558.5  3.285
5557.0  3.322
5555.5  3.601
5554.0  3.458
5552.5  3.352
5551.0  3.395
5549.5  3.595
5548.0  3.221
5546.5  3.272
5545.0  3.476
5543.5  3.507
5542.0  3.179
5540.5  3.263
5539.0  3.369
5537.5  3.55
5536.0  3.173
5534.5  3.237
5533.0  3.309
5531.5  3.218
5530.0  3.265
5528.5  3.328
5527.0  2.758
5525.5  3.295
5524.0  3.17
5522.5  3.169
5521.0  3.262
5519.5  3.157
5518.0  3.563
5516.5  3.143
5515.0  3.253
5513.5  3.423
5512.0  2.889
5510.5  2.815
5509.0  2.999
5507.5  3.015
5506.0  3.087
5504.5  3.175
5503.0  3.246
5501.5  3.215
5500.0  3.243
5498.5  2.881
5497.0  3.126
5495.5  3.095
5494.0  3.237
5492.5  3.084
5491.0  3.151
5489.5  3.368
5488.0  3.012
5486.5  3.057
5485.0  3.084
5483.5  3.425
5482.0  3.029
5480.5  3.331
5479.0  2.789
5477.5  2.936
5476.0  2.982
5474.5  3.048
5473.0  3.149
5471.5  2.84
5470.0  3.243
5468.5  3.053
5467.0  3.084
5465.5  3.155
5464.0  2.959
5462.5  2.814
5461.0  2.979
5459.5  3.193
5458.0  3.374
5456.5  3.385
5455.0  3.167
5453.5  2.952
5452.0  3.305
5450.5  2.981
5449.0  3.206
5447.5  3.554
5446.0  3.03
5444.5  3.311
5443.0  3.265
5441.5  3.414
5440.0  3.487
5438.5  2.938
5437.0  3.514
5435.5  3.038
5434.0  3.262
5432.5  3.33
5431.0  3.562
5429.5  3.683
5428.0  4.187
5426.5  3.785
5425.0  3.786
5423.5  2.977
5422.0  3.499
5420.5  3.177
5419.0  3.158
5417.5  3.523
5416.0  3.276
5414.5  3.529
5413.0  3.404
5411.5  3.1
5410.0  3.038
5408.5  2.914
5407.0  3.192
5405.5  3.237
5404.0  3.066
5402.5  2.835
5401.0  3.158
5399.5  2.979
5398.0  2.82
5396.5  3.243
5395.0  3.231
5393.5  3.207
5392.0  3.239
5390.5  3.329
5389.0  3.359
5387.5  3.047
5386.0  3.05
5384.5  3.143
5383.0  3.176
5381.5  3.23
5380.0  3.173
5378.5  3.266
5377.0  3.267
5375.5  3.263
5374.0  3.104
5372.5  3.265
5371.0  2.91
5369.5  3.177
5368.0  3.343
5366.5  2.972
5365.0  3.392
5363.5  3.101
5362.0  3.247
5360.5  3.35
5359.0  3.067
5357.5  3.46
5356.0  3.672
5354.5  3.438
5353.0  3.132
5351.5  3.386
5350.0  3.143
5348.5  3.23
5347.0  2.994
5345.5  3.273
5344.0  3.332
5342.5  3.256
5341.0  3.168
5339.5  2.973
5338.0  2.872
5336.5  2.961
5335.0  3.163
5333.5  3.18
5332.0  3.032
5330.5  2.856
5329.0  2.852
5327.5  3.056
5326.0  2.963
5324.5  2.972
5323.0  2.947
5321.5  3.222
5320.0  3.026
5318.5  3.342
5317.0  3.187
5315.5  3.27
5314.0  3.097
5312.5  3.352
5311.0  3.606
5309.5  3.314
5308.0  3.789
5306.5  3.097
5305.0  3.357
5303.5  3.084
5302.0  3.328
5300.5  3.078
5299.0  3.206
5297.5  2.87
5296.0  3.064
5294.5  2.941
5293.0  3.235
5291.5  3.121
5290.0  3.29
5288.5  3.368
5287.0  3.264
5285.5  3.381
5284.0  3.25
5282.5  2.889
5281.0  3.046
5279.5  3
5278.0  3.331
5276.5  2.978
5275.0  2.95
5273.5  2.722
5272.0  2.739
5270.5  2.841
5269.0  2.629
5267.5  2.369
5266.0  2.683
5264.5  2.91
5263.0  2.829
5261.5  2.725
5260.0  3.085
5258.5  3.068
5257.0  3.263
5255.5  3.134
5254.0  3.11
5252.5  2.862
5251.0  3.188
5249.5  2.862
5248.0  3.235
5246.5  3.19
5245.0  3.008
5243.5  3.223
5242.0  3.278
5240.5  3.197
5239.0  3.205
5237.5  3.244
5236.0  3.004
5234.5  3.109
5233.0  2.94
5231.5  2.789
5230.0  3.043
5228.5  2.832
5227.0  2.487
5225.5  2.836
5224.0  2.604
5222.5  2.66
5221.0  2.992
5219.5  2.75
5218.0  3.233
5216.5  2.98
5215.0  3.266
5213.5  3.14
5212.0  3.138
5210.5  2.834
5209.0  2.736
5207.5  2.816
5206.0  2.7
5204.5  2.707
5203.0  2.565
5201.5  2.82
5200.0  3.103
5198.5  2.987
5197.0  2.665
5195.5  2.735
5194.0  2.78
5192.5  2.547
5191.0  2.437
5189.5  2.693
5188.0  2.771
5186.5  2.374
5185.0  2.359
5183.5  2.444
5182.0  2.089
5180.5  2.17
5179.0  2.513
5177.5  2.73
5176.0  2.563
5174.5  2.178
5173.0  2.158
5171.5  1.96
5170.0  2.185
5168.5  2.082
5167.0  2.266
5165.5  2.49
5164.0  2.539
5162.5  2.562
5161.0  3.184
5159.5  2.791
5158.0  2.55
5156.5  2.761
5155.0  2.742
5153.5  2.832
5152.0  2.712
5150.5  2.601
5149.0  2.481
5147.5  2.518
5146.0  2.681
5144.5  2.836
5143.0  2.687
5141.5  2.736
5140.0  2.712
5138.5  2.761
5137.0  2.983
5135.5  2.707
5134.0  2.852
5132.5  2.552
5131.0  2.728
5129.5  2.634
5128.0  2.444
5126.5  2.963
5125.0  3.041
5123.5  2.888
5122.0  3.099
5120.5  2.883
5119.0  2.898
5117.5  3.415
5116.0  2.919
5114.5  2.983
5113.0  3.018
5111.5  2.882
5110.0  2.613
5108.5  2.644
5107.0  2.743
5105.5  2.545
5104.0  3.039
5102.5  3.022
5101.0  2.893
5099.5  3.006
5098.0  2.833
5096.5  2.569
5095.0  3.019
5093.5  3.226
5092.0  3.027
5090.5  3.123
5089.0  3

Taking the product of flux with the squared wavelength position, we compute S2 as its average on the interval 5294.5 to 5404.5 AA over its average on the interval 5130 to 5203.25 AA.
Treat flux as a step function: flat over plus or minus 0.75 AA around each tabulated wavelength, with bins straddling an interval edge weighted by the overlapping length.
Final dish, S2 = 1.3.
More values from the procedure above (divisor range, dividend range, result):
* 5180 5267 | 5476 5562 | 1.25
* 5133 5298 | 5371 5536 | 1.24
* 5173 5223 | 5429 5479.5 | 1.29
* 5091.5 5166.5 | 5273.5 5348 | 1.20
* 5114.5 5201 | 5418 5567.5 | 1.38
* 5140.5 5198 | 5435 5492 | 1.38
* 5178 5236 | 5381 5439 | 1.28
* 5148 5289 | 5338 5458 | 1.24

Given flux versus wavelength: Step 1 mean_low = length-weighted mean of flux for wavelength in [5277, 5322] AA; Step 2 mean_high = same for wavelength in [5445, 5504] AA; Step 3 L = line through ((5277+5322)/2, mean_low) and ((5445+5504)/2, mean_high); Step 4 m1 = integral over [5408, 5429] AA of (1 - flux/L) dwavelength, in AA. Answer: -1.60 AA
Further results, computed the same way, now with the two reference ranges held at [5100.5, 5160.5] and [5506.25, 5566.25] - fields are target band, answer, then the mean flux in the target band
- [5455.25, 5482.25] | 0.9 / 3.08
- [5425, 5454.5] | -2.0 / 3.37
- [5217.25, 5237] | 0.2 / 2.87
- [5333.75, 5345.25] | -0.3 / 3.11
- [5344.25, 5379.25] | -2.0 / 3.24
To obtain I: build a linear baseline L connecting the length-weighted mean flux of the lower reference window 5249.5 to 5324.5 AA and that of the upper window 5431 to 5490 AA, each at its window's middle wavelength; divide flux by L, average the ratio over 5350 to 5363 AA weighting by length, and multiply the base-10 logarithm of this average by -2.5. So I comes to -0.071 mag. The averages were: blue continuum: 3.09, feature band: 3.33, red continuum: 3.16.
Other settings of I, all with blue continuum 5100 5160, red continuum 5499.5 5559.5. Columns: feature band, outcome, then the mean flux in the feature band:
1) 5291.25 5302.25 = -0.04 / 3.09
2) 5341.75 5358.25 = -0.09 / 3.3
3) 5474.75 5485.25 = 0.04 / 3.08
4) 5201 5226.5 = 0.01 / 2.87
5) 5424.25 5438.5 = -0.13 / 3.54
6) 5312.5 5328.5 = -0.04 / 3.12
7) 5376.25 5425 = -0.03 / 3.19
